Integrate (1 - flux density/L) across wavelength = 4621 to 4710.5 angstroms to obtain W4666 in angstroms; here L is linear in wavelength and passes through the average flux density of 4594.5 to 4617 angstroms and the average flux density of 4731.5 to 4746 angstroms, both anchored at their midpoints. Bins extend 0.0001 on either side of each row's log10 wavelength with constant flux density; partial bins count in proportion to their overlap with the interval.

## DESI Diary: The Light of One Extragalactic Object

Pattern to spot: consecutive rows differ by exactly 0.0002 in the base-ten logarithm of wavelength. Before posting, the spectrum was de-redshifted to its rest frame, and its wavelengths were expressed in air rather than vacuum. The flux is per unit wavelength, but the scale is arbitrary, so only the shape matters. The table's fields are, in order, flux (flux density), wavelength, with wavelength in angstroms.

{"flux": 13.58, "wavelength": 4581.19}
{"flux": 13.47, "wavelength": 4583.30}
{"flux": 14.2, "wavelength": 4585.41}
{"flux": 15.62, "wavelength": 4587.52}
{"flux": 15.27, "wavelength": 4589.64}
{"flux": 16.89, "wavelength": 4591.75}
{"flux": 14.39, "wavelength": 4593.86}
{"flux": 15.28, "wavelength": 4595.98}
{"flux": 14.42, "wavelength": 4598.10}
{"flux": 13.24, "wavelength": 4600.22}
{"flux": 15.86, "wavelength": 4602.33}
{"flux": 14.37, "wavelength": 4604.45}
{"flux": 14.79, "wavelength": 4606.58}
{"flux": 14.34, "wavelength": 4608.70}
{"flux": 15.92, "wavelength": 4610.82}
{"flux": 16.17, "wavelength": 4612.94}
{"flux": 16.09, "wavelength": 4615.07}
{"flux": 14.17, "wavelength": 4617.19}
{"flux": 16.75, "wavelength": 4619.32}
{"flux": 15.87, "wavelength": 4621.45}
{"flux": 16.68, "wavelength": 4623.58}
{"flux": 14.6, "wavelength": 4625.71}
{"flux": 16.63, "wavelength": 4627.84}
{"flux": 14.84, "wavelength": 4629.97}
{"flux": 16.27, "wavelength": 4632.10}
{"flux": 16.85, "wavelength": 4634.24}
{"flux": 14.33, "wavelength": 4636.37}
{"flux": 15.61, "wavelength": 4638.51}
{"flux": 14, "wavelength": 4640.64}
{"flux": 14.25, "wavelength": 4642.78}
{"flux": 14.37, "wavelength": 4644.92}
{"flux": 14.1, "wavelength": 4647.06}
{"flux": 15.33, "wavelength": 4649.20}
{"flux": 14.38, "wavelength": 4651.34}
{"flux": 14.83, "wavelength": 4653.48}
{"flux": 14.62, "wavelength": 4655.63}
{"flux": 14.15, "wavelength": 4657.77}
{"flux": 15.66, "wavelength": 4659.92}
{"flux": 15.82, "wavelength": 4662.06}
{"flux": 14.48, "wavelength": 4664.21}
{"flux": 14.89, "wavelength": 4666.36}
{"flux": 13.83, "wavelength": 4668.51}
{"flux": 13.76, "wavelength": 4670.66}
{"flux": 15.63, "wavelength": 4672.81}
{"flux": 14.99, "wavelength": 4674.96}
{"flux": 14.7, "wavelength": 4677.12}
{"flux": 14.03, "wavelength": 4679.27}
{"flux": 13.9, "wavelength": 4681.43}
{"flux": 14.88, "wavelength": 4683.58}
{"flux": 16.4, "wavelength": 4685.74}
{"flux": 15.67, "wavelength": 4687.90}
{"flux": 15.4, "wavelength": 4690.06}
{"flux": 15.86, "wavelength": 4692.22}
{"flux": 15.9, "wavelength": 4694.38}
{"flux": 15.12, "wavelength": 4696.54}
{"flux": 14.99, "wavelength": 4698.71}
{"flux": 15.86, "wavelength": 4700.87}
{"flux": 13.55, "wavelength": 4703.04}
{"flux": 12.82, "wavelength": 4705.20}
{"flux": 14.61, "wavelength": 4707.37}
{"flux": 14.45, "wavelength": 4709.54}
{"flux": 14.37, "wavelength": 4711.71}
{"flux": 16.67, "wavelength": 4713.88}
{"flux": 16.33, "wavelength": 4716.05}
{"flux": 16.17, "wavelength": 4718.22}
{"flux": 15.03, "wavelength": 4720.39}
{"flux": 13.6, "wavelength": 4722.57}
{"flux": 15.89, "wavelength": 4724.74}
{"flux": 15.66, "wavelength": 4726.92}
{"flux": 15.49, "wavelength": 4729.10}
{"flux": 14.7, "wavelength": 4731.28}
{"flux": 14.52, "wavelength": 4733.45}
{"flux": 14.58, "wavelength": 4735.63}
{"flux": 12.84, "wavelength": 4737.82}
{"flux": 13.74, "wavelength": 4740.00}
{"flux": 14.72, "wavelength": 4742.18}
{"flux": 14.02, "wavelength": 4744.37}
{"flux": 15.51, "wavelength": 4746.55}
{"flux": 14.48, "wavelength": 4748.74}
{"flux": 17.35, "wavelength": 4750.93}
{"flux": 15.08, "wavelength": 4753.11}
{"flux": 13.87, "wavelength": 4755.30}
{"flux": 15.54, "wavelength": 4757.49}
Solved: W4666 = -2.1 angstroms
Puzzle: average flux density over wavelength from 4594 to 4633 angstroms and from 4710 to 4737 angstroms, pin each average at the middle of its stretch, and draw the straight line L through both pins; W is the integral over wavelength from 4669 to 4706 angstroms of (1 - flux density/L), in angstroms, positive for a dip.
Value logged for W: 0.82 angstroms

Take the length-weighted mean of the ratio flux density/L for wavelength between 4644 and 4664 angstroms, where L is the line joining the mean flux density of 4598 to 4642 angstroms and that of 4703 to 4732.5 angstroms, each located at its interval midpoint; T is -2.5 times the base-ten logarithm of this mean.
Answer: 0.03 mag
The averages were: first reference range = 15.3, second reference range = 15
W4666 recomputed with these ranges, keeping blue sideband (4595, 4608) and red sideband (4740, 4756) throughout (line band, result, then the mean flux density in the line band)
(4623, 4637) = -1.0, 15.8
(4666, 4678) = 0.1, 14.6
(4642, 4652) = 0.2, 14.5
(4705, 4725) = -0.2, 15.1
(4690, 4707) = -0.1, 14.9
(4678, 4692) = -0.3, 15.1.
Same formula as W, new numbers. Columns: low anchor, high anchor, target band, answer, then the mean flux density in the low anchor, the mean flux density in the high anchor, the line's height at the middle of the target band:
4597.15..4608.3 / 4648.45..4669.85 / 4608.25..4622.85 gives -1.1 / 14.5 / 14.8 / 14.6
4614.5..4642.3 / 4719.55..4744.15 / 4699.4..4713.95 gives 0.3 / 15.6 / 14.6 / 14.8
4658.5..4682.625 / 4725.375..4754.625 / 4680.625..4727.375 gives -1.2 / 14.7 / 14.8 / 14.8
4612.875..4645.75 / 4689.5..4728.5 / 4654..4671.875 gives 0.8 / 15.5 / 15.1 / 15.3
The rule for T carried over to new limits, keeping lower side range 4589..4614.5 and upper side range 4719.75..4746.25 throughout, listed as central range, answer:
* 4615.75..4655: -0.02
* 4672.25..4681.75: 0.01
